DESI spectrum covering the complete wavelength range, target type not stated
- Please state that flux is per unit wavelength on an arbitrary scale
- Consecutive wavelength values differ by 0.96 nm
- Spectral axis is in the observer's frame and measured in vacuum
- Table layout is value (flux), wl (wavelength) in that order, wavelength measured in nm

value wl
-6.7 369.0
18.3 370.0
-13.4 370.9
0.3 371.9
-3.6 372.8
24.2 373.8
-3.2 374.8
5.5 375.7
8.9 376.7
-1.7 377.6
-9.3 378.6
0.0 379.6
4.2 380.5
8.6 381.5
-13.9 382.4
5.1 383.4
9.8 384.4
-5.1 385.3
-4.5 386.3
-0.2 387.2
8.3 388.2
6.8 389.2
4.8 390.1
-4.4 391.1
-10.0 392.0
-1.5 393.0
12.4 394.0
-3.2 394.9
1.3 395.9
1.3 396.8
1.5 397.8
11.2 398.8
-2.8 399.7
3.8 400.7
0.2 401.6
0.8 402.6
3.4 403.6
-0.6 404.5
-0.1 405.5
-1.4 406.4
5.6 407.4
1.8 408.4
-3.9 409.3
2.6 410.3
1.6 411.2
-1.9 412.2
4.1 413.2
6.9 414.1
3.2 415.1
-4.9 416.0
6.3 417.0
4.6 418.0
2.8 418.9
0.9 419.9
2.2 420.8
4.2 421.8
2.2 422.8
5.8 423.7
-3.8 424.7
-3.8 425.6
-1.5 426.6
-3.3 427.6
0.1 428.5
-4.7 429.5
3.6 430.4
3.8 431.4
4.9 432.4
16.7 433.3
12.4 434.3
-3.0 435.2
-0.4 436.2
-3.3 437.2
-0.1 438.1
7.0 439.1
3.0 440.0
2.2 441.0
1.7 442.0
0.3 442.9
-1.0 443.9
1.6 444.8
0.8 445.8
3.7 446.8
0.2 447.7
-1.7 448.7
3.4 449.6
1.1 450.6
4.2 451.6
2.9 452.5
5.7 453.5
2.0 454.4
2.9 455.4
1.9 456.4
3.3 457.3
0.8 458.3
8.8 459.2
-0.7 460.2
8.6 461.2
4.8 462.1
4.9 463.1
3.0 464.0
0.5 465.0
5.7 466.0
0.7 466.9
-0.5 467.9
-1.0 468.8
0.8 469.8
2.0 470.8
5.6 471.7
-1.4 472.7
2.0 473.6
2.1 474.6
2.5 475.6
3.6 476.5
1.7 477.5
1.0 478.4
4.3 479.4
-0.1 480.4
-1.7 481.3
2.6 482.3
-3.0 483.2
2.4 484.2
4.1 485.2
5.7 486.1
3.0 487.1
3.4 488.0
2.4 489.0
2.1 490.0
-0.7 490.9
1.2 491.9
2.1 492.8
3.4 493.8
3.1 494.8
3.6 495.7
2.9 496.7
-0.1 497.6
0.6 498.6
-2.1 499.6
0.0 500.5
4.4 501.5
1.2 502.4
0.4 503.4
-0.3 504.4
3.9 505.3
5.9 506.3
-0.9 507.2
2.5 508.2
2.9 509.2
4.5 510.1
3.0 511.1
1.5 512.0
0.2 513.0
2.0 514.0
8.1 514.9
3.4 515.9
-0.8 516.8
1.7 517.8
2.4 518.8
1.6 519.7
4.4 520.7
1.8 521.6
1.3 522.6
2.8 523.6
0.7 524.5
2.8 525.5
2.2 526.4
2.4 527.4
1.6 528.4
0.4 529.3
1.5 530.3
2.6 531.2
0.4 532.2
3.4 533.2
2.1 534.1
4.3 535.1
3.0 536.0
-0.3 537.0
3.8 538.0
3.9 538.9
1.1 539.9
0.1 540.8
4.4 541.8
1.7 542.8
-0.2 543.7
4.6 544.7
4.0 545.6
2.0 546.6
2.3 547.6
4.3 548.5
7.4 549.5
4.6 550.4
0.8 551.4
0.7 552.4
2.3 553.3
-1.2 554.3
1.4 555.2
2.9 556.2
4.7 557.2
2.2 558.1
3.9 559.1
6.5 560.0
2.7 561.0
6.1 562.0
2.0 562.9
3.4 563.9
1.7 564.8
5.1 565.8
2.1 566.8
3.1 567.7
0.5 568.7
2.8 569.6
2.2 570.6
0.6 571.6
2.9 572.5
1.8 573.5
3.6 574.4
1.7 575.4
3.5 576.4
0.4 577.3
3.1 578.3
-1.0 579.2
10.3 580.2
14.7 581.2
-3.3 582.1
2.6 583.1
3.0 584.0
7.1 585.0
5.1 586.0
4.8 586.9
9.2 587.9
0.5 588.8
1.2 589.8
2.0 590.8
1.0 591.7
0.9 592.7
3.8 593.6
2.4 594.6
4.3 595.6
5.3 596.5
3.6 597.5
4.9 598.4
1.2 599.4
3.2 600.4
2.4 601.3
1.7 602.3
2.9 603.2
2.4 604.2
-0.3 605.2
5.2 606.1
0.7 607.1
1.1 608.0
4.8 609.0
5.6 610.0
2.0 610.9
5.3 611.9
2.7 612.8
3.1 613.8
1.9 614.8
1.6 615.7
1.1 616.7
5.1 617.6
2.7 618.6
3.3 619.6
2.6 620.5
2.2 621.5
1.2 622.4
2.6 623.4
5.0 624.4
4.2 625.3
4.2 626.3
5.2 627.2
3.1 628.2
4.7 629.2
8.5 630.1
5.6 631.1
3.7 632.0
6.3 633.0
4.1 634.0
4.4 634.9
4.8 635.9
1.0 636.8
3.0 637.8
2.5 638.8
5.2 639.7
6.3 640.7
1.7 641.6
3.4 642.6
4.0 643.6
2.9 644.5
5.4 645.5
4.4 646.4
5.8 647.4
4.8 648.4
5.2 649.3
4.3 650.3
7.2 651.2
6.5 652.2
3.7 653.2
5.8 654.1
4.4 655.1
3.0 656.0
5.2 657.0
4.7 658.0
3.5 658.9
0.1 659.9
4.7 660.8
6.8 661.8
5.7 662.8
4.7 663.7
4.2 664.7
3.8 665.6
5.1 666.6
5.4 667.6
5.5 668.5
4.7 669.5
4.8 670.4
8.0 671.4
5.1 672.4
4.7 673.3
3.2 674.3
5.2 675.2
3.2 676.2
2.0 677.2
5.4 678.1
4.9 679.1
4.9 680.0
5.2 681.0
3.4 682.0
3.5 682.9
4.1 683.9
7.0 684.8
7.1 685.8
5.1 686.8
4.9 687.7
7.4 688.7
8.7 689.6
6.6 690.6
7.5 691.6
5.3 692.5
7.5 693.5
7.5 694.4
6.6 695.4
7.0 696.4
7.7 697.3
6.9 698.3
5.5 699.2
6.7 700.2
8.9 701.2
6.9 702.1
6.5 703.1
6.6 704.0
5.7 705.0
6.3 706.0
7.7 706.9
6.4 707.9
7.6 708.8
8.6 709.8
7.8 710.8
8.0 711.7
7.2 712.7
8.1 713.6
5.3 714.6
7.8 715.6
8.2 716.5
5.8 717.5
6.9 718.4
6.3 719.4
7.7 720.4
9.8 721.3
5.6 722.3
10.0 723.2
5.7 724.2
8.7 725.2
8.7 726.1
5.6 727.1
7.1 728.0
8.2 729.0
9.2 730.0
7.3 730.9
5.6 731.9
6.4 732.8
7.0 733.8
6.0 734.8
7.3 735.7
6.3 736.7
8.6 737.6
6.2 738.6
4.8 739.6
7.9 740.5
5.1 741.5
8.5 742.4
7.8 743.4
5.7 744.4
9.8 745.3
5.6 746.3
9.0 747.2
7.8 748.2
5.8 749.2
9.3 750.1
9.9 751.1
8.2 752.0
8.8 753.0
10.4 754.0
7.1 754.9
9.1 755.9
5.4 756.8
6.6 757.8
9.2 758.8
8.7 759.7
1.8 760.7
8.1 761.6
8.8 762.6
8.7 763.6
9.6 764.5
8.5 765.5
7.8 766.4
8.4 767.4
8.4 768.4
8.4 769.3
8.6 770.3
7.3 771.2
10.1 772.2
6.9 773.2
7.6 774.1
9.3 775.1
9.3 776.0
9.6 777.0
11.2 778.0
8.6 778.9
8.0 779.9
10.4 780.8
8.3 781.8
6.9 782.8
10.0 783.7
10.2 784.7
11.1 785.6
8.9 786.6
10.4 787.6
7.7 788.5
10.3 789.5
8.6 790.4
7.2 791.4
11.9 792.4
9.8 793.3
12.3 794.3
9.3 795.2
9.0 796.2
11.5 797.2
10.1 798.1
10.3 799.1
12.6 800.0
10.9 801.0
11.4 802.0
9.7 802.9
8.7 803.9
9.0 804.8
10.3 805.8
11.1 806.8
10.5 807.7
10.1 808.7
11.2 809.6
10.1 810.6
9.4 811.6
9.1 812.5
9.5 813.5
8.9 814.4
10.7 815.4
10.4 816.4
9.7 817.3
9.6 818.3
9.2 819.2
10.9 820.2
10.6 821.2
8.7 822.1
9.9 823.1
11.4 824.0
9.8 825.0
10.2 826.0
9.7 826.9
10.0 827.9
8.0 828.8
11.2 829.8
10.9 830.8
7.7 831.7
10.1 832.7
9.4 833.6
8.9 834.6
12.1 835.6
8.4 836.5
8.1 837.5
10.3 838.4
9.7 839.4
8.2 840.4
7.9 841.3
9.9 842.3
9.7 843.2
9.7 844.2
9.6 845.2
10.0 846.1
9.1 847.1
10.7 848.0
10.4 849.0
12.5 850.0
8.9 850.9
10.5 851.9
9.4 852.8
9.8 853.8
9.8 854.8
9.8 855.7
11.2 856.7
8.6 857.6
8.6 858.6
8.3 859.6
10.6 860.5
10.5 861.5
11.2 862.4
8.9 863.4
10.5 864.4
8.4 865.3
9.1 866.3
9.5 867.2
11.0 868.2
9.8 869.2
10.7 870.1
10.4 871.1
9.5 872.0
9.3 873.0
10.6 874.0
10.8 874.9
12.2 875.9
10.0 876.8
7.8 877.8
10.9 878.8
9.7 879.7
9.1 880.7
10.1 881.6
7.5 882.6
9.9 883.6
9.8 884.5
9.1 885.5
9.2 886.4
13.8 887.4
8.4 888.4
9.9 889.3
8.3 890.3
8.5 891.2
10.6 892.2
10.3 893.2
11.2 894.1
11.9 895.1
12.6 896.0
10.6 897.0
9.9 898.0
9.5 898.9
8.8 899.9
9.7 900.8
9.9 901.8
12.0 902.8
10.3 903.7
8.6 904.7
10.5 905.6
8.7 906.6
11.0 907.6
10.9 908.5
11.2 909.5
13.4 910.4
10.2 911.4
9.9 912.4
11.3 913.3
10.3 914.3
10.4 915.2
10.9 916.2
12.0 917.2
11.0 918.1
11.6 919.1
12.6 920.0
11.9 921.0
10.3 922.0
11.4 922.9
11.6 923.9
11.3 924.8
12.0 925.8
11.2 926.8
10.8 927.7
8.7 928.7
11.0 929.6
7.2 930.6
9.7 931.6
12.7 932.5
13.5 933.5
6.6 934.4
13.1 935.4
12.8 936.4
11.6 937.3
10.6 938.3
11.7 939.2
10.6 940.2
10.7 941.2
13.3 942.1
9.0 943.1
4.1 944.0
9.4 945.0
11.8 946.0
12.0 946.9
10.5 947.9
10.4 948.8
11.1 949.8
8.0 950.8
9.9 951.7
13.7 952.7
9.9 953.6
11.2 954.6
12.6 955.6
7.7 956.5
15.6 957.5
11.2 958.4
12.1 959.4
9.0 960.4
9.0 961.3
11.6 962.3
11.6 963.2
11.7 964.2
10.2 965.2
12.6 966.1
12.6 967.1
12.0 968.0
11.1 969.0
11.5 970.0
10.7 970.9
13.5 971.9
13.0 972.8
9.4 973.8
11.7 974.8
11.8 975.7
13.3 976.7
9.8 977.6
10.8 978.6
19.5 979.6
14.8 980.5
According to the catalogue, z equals 0.719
